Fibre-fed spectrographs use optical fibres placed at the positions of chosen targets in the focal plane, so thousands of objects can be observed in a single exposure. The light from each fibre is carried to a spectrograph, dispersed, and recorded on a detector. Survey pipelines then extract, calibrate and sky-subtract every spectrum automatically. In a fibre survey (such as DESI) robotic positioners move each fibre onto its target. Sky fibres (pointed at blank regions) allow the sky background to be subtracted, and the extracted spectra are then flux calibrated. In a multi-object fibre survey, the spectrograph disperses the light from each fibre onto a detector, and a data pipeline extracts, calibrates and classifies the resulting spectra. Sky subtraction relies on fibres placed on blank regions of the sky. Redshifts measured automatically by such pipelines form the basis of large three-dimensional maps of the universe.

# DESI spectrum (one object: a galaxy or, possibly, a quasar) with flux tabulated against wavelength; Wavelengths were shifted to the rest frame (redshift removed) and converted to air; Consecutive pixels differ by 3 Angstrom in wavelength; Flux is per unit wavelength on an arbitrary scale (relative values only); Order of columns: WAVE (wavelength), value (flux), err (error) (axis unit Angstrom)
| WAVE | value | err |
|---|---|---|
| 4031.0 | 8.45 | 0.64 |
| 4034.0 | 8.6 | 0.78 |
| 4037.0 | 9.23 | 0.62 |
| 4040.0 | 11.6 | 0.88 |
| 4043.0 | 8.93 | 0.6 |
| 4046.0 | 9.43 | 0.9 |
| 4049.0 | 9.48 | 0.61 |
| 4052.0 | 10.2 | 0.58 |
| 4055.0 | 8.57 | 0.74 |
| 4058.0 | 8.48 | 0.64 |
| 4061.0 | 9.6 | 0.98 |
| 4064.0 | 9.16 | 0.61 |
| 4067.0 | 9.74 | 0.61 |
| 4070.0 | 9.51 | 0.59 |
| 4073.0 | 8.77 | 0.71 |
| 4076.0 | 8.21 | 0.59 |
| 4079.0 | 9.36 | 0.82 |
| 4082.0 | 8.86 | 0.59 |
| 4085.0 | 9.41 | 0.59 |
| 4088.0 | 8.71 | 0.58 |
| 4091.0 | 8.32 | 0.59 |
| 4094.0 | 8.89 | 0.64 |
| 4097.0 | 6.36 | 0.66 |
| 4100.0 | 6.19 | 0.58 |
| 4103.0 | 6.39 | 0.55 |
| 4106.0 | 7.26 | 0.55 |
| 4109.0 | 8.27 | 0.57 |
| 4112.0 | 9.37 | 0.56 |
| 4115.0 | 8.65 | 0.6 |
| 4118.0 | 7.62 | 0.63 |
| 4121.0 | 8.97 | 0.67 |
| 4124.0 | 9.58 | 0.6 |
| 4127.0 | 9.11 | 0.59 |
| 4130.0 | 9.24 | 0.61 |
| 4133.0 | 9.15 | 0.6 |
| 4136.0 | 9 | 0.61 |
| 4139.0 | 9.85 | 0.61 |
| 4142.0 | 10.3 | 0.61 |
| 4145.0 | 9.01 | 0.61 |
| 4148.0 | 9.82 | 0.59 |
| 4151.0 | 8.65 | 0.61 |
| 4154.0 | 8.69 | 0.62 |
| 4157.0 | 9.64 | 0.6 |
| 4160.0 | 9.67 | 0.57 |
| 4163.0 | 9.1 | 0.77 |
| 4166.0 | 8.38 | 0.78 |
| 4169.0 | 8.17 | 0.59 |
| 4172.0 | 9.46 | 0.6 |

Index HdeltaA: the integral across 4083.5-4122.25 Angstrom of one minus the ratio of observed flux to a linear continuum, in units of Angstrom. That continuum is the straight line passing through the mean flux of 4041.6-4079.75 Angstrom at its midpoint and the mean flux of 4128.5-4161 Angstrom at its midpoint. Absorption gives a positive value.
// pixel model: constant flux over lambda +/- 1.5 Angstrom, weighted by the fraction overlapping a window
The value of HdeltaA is 5.21 Angstrom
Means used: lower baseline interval 9.18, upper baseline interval 9.36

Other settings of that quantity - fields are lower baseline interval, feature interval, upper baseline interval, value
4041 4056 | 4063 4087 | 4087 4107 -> -2.3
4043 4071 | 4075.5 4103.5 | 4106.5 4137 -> 3.0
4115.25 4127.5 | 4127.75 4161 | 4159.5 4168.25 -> -1.9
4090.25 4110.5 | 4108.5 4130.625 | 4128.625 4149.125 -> -1.2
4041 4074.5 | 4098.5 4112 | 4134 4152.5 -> 3.0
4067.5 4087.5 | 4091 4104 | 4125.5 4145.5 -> 2.9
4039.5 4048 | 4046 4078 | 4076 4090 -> 0.7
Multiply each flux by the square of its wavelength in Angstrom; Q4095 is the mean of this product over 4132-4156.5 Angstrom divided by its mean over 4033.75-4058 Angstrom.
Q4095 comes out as 1.03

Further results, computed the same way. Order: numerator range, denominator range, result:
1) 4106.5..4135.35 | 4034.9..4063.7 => 0.97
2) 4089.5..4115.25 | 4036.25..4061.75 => 0.83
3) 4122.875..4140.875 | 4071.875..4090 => 1.08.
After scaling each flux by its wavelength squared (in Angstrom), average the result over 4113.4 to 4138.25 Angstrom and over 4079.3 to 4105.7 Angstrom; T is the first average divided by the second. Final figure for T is 1.15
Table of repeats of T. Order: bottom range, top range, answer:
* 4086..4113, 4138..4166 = 1.24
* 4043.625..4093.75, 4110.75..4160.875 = 1.04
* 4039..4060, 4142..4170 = 1.01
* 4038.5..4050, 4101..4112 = 0.79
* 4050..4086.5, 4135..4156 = 1.06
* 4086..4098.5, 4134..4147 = 1.20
